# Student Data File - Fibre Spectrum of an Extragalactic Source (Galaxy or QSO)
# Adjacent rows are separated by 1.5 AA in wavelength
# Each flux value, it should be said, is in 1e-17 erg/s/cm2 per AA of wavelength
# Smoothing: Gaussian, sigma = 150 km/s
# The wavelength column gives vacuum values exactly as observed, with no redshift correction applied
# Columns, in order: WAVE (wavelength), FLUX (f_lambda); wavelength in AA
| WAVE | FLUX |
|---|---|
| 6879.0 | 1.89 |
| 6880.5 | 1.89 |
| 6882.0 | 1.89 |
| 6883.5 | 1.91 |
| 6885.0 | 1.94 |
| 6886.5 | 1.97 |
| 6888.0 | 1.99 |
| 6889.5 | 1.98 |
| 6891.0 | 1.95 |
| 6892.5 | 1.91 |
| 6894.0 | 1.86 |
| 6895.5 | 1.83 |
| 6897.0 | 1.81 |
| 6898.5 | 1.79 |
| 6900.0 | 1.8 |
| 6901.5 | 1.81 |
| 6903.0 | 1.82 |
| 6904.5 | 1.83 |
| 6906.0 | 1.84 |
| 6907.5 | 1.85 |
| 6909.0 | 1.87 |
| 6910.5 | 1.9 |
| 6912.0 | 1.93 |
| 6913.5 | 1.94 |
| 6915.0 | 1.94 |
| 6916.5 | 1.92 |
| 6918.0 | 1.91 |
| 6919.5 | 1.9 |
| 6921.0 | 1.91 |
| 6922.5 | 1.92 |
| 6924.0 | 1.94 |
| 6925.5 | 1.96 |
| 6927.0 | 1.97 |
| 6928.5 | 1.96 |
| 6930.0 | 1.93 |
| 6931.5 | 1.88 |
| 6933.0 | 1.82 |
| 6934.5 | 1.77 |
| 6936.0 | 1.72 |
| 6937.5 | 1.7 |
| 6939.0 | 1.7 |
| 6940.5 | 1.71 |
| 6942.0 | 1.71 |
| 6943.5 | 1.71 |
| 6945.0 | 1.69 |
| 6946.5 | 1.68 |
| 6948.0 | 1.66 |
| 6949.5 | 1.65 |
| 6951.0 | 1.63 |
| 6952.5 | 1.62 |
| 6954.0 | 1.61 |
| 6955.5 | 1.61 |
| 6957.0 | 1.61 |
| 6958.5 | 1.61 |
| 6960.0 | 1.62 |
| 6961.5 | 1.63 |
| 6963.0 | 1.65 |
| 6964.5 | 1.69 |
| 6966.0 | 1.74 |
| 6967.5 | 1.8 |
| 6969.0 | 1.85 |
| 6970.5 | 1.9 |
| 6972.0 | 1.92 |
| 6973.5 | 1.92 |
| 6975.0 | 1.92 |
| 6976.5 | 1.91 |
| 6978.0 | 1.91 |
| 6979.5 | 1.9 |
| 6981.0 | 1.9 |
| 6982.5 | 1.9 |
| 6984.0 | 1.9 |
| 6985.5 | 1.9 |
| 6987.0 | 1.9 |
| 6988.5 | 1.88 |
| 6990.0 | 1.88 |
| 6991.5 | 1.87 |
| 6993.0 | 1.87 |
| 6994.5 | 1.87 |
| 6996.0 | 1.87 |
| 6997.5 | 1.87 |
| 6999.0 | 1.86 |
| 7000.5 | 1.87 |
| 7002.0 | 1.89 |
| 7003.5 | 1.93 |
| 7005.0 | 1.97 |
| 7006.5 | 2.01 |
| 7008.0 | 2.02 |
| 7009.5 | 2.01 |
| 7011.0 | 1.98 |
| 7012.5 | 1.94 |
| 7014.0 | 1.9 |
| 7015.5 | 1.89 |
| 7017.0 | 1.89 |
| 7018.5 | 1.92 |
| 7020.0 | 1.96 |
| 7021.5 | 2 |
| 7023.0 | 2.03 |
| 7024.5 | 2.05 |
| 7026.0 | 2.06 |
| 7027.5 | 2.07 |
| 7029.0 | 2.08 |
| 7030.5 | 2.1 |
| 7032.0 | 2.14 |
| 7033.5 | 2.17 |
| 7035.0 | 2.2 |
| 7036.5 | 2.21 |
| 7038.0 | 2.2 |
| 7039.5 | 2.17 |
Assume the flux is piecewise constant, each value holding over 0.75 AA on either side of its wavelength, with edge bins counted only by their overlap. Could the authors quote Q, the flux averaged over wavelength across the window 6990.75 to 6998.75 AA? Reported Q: 1.87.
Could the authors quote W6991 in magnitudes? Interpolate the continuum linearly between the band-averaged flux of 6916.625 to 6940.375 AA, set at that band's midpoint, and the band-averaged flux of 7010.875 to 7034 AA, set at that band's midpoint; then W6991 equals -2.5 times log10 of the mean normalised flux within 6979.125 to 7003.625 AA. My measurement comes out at 0.04 mag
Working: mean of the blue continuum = 1.86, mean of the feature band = 1.88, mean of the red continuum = 2.01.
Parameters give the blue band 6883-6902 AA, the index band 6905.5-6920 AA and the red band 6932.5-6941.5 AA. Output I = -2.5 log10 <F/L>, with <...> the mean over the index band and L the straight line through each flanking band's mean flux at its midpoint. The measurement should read -0.05 mag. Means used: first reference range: 1.89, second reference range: 1.73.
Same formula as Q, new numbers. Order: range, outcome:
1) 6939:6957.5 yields 1.66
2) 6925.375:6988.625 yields 1.78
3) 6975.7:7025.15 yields 1.92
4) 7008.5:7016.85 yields 1.94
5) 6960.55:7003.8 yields 1.86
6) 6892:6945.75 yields 1.85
